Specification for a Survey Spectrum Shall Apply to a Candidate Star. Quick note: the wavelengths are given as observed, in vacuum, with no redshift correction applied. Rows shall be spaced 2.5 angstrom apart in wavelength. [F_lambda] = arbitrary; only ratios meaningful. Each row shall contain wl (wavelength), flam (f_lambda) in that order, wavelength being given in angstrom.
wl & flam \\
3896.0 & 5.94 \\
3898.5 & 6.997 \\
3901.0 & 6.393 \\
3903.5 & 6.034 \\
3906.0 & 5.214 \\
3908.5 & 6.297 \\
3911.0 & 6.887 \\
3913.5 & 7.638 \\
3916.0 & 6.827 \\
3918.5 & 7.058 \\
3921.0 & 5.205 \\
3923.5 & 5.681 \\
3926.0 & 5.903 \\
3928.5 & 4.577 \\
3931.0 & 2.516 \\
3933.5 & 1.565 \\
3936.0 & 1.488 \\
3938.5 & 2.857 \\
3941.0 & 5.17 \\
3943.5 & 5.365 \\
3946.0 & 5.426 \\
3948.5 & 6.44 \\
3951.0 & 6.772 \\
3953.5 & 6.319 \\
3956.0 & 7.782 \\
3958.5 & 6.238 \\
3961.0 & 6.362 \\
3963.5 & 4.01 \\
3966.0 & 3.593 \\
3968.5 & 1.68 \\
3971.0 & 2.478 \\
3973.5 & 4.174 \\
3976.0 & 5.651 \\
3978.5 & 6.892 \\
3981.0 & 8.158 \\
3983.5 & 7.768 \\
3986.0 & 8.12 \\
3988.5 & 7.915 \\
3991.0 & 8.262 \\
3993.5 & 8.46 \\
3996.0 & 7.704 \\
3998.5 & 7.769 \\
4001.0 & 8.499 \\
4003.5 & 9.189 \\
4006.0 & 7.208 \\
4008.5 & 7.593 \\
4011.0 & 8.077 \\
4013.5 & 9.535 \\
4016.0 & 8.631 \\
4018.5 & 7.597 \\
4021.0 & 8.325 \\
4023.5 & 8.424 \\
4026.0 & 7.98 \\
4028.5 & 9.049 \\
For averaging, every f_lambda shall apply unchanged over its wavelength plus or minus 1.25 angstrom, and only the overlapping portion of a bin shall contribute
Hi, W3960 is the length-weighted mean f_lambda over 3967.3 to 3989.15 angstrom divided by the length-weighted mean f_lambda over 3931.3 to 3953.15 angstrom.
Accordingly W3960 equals 1.33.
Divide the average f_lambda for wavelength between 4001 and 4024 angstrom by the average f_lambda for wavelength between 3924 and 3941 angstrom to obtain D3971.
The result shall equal 2.43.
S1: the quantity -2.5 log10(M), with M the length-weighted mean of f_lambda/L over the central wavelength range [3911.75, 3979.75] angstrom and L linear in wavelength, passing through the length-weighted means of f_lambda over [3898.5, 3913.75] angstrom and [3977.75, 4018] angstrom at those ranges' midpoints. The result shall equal 0.37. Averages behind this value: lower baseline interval 6.38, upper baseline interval 8.12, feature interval 5.04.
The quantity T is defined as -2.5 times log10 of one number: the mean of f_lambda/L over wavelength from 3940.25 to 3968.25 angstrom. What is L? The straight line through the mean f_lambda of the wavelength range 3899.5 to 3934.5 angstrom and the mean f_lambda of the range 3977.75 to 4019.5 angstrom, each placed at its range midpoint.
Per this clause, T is 0.19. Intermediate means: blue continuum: 5.6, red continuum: 8.1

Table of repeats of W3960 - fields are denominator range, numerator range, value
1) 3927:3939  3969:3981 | 1.87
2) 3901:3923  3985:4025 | 1.29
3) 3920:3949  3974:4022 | 1.84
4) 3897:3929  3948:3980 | 0.84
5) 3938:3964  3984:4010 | 1.38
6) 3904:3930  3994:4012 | 1.32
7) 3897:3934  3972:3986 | 1.15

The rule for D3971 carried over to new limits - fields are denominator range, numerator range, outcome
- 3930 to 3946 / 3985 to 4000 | 2.40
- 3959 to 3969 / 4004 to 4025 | 1.93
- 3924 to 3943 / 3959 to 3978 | 1.16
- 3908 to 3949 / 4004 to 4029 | 1.63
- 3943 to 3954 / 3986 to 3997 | 1.33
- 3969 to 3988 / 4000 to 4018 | 1.38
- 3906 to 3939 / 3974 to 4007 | 1.54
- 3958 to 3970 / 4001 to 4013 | 1.93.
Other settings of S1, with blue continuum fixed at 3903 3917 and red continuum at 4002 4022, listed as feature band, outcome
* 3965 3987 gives 0.388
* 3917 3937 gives 0.486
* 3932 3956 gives 0.444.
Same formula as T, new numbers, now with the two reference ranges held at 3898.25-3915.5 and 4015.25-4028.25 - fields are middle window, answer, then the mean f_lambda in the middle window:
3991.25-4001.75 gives -0.034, 8.1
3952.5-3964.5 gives 0.175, 6.18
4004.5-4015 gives -0.011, 8.14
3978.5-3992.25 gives -0.036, 7.94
